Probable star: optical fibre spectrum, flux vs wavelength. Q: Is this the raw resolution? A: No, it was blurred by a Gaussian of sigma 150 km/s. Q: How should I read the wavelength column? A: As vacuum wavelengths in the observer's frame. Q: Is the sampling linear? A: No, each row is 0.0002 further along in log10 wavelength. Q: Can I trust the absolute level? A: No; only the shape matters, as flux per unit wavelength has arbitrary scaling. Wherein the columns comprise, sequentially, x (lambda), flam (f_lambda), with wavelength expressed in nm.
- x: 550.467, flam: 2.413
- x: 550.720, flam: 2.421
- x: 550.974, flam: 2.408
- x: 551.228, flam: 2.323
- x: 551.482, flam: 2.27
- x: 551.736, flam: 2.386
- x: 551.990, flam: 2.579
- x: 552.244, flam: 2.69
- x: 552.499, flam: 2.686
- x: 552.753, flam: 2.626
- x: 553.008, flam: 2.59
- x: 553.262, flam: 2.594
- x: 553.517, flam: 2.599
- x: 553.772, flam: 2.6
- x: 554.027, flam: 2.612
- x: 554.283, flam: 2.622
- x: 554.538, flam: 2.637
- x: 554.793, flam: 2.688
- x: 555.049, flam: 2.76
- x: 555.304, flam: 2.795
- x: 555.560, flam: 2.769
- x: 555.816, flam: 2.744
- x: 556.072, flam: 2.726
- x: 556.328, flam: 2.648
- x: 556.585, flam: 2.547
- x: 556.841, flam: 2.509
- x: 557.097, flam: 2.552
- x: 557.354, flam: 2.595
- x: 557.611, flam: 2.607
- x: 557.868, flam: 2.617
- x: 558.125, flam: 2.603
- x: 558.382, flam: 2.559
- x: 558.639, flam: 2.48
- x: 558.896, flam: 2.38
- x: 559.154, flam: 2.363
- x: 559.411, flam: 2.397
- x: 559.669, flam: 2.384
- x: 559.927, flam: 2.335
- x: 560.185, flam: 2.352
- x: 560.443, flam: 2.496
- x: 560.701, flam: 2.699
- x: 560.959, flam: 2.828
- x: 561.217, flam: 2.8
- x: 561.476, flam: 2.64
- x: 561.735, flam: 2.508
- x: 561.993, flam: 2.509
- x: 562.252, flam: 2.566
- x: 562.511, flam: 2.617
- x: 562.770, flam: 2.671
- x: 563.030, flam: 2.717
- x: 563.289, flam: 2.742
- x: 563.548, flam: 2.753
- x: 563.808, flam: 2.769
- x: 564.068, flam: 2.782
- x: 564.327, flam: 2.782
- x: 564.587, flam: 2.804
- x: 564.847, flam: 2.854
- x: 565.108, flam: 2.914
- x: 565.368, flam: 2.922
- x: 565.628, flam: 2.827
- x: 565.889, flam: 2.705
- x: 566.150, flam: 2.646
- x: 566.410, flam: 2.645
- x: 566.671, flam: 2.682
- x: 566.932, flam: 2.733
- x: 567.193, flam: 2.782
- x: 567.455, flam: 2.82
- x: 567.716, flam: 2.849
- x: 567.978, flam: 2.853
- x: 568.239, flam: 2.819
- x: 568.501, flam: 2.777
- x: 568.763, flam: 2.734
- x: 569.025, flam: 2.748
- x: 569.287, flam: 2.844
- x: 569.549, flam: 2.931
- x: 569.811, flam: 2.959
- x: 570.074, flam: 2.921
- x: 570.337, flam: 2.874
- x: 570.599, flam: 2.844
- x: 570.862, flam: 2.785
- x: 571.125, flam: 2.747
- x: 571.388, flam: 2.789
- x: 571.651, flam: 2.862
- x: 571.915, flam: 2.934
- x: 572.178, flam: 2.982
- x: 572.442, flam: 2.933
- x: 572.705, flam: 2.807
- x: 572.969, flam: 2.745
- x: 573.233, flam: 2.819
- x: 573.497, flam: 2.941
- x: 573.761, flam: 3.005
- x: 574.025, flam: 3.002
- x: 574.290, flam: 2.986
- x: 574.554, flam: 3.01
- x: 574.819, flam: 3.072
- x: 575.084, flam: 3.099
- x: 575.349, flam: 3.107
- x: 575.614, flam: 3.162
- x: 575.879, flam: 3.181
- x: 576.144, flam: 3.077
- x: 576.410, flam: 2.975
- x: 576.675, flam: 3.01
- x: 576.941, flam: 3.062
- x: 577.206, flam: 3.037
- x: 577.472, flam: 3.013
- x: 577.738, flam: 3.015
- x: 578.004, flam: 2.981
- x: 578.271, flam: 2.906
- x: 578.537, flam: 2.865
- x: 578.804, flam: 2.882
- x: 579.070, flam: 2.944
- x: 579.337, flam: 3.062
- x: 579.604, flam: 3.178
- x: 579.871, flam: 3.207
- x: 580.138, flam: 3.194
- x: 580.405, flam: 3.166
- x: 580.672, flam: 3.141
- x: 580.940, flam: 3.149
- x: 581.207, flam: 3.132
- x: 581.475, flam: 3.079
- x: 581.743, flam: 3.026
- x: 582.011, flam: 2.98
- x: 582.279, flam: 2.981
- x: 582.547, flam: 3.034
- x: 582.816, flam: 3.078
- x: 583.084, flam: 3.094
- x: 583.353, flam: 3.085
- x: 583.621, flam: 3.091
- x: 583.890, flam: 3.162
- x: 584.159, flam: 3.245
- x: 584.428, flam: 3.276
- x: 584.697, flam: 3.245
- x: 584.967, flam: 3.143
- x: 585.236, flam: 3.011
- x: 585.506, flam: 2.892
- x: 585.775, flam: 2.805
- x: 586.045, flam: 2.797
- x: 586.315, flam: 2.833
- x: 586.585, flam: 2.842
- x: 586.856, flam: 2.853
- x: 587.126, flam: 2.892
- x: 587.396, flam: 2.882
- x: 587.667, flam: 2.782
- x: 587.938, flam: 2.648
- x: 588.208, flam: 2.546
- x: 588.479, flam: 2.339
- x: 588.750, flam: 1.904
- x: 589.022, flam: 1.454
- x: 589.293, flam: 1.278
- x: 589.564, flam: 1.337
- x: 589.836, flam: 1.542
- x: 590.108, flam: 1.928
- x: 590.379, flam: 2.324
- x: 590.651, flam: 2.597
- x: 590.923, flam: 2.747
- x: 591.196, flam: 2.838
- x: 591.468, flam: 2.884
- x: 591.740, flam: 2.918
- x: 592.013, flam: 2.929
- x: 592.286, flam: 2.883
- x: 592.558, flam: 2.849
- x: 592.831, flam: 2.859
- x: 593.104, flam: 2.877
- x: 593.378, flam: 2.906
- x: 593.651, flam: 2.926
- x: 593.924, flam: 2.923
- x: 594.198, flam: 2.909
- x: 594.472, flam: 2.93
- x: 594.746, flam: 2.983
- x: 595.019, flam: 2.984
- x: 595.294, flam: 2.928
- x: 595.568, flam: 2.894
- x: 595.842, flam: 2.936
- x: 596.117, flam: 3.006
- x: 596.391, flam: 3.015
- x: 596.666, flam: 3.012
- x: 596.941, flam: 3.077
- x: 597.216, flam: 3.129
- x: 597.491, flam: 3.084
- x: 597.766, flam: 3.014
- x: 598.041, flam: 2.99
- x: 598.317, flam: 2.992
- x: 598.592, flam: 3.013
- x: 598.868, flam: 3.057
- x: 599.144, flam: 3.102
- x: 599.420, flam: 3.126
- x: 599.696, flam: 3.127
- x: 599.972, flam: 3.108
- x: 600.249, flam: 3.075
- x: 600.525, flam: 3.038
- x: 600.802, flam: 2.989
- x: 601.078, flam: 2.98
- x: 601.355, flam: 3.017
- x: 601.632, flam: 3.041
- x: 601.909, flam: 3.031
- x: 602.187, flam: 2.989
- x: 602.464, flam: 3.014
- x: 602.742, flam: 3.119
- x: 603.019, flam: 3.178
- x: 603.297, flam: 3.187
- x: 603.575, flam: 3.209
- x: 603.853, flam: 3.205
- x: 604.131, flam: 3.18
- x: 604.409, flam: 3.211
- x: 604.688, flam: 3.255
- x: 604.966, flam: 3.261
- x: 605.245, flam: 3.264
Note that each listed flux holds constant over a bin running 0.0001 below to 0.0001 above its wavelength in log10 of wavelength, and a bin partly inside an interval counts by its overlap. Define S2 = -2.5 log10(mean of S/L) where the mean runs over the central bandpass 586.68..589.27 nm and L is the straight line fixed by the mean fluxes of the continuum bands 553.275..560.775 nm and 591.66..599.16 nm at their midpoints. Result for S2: 0.188 mag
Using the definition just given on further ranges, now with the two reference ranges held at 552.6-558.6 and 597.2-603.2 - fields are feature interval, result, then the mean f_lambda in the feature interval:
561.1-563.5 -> 0.02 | 2.64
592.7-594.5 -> 0.03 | 2.9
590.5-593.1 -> 0.05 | 2.83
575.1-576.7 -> -0.10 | 3.09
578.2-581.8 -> -0.08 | 3.07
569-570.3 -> -0.05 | 2.89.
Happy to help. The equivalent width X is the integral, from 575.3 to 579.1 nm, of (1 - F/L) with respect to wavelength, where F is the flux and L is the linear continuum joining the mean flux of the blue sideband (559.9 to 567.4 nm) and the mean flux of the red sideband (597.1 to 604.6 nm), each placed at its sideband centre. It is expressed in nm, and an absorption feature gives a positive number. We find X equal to -0.24 nm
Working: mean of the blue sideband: 2.7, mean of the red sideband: 3.08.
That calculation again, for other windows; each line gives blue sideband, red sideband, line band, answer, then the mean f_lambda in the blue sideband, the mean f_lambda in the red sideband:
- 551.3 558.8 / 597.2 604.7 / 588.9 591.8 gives 0.80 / 2.61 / 3.08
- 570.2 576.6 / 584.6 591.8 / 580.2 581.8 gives -0.23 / 2.95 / 2.52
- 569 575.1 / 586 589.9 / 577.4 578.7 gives -0.13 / 2.9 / 2.33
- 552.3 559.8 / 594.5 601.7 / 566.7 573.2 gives -0.23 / 2.6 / 3.03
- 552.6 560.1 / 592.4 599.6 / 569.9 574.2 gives -0.21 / 2.58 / 2.98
